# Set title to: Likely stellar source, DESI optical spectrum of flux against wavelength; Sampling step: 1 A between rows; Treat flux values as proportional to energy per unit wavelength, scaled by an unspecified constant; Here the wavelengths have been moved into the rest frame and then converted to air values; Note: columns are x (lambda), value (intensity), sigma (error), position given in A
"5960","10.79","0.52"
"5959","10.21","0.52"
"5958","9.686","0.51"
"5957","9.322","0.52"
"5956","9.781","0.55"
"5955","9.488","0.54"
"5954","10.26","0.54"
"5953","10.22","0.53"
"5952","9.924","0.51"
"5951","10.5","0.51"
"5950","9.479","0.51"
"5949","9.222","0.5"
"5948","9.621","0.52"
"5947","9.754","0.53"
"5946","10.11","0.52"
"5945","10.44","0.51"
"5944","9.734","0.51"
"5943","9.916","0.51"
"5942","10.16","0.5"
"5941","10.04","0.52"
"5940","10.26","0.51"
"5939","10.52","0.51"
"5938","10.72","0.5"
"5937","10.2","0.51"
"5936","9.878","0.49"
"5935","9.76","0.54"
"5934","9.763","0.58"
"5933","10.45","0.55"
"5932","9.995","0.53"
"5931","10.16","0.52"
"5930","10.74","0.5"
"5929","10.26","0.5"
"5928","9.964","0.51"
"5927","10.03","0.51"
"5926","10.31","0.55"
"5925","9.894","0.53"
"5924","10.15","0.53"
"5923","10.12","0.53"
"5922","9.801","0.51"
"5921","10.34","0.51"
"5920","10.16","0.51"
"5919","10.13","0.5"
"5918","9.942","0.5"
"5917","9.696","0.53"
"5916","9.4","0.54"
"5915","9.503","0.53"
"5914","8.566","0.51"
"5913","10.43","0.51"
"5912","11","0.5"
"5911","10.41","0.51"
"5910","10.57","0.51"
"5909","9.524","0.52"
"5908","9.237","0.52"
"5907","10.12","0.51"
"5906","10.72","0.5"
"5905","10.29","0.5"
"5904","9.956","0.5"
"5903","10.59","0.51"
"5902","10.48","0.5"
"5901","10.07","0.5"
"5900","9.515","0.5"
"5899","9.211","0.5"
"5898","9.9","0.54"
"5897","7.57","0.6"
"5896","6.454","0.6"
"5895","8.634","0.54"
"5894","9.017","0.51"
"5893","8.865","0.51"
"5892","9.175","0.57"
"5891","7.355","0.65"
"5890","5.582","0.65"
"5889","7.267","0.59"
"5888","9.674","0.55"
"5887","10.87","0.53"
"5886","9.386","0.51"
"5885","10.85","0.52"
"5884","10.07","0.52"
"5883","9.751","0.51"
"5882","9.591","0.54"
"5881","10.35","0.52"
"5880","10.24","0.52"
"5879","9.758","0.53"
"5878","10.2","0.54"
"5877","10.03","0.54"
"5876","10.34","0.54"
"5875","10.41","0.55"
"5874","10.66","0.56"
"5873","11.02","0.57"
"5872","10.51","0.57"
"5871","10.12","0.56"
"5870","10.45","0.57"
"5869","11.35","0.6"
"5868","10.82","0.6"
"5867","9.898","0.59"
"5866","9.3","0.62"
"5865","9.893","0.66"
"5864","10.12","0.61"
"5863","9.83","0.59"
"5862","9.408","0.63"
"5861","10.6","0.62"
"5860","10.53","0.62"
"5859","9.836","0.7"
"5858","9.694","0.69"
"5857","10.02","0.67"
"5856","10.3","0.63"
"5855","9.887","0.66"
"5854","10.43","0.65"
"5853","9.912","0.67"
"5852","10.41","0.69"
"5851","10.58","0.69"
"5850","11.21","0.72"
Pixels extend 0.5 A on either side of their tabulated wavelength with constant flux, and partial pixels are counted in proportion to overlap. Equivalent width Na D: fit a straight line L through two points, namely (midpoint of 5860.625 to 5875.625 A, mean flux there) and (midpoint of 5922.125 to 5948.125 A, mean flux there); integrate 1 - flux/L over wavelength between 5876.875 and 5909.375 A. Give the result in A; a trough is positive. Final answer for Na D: 2.64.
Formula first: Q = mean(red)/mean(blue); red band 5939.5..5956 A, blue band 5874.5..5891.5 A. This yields 1.0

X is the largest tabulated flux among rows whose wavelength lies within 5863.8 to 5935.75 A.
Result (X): 11.35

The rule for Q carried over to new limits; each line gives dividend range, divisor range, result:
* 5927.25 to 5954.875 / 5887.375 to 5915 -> 1.09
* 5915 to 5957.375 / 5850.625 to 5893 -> 1.01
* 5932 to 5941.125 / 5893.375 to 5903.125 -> 1.12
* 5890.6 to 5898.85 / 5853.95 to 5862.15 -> 0.83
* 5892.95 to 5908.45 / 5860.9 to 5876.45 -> 0.92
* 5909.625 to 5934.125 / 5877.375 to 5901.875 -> 1.10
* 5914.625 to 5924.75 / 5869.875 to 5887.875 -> 0.97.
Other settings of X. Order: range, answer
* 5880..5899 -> 10.87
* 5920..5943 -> 10.74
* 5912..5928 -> 11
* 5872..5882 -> 11.02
